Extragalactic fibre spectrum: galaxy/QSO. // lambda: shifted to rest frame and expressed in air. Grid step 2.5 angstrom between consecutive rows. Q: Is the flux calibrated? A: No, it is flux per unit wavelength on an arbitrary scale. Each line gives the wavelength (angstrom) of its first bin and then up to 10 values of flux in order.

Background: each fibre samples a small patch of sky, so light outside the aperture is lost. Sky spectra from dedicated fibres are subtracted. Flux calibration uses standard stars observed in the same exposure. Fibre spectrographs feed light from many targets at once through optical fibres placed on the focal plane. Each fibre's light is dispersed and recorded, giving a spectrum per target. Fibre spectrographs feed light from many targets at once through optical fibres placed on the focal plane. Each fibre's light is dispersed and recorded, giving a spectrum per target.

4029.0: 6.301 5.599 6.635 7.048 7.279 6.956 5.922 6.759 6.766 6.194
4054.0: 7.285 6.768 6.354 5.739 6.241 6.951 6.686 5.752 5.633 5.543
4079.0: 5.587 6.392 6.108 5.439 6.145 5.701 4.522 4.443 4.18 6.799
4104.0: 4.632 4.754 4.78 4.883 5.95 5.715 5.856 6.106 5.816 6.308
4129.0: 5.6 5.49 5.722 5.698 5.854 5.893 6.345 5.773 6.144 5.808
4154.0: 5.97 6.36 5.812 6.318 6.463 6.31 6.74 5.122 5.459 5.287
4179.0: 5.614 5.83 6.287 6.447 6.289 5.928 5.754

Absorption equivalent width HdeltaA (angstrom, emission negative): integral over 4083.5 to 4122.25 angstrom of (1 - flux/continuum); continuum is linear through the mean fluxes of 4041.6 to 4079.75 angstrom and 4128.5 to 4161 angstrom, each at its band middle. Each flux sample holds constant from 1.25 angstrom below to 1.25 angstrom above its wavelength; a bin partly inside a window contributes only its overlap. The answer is 4.8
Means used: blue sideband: 6.31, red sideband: 5.9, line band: 5.35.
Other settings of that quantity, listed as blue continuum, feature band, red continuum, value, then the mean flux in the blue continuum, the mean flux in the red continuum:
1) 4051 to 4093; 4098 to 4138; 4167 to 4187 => 3.2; 6.14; 5.84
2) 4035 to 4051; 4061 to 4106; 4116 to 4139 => 4.5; 6.76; 5.82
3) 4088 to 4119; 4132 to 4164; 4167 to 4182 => -2.7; 5.23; 5.7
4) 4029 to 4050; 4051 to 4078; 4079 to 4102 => -1.0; 6.6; 5.49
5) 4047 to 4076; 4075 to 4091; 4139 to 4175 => 1.1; 6.38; 6.03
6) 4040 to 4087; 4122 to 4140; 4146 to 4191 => 0.9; 6.29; 6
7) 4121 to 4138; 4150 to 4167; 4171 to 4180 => -1.8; 5.81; 5.38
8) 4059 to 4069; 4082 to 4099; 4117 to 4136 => 2.2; 6.36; 5.83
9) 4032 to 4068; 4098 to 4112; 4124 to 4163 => 2.7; 6.61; 5.94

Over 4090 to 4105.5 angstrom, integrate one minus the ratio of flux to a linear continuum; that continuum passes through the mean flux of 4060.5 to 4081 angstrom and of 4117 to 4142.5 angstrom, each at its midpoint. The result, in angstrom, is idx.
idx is 2.3 angstrom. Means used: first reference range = 6.03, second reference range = 5.83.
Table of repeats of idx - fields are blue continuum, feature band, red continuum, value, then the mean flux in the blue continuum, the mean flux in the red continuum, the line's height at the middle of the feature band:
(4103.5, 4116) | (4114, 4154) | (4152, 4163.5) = -2.1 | 5.06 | 6.12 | 5.6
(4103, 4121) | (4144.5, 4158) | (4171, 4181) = -1.7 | 5.27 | 5.42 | 5.36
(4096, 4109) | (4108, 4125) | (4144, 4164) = -1.0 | 4.97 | 6.07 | 5.27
